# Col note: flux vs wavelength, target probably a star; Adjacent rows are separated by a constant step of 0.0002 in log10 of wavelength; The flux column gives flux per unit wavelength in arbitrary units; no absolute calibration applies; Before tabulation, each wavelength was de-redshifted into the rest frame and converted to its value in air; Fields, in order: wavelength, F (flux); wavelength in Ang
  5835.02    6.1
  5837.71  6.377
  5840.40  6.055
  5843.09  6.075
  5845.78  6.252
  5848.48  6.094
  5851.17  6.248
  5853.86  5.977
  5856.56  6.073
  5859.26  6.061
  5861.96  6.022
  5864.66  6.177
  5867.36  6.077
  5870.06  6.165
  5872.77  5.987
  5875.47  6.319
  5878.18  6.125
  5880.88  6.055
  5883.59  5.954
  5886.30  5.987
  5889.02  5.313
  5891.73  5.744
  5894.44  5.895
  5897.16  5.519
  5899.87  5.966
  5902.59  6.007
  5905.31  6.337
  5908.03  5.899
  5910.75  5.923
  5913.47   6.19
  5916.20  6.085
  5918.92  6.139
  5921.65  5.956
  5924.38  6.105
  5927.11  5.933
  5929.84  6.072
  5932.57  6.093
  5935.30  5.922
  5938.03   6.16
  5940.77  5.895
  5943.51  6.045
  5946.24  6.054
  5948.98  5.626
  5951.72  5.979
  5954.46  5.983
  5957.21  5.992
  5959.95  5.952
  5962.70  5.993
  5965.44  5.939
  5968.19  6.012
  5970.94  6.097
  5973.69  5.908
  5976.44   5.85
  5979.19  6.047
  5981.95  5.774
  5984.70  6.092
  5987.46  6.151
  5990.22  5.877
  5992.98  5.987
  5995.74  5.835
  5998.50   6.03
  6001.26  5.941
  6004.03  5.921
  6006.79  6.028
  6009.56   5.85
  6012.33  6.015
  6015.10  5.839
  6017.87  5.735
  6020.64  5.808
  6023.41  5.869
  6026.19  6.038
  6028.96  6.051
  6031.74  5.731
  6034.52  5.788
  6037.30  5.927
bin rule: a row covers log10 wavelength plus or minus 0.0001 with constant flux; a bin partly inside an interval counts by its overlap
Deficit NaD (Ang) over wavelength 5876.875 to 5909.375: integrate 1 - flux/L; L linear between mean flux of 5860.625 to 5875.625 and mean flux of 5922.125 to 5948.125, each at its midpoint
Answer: 0.9 Ang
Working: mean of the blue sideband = 6.11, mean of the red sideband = 6.02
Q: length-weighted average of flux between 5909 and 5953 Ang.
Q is 6.01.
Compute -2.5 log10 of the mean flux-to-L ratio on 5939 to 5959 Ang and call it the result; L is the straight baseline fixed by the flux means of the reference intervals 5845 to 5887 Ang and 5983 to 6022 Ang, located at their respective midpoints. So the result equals 0.01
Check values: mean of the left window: 6.1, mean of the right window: 5.94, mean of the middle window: 5.94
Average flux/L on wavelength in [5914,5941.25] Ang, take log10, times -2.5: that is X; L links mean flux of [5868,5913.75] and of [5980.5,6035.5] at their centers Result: -0.02 mag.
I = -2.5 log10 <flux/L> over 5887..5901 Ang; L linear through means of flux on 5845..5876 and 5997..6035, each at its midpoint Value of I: 0.07 mag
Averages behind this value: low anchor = 6.11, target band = 5.7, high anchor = 5.91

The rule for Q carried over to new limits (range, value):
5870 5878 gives 6.15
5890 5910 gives 5.9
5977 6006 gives 5.96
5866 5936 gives 5.99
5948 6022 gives 5.94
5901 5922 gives 6.07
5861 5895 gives 5.99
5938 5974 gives 5.97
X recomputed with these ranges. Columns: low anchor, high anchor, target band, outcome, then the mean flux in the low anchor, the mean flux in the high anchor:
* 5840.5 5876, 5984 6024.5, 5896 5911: 0.02 mag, 6.11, 5.93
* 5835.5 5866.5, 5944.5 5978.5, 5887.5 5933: 0.02 mag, 6.13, 5.95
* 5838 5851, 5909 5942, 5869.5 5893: 0.03 mag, 6.15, 6.04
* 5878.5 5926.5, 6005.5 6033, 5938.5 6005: -0.01 mag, 5.95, 5.9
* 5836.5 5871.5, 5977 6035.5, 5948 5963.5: 0.01 mag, 6.12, 5.92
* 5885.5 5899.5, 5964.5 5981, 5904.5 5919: -0.06 mag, 5.7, 5.97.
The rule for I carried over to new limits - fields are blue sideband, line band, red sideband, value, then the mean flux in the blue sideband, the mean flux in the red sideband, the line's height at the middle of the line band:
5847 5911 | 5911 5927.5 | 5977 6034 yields -0.02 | 6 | 5.93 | 5.98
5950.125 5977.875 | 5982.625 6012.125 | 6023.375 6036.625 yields -0.01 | 5.97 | 5.9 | 5.93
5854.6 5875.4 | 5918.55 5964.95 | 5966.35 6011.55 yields 0.00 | 6.09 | 5.96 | 6.01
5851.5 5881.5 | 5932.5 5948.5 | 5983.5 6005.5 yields 0.01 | 6.1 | 5.98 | 6.03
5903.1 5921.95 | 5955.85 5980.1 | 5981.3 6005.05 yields 0.00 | 6.08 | 5.96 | 6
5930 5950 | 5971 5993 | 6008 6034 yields -0.01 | 5.98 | 5.88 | 5.93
